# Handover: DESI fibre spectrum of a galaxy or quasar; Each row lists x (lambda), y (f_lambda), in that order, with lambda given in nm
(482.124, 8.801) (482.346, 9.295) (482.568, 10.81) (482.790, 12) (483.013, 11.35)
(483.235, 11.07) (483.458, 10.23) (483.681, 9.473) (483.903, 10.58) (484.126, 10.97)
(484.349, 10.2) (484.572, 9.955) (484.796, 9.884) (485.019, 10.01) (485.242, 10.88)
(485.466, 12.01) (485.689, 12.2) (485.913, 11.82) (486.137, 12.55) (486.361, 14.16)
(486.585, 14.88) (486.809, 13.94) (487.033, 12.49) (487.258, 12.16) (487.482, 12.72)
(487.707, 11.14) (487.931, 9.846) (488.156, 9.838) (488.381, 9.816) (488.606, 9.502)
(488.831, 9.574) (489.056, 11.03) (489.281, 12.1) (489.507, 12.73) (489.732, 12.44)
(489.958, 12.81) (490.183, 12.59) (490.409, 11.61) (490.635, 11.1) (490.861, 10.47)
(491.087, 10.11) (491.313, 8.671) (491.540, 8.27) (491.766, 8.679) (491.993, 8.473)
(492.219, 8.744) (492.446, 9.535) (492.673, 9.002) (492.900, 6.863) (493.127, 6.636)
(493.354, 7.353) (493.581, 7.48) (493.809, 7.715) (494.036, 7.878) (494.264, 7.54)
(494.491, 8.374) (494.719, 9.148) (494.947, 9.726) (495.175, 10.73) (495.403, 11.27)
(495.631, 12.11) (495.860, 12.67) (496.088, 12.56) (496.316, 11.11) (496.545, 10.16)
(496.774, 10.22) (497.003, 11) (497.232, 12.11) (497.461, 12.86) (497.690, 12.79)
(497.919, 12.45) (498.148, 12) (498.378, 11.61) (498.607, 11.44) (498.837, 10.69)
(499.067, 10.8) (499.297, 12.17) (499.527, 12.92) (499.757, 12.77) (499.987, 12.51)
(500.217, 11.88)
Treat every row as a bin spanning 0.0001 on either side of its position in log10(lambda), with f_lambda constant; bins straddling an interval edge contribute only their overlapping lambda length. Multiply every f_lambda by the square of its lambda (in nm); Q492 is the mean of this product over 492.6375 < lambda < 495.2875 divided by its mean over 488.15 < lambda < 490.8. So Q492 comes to 0.74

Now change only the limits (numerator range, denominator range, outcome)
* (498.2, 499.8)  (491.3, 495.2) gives 1.44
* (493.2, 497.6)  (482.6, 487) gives 0.92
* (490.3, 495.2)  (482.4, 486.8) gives 0.80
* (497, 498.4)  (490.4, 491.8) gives 1.29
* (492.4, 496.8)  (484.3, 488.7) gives 0.84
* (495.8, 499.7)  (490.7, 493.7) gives 1.41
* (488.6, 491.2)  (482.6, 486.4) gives 1.05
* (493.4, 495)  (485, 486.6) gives 0.69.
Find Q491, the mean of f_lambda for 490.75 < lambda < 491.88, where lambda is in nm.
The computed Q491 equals 9.23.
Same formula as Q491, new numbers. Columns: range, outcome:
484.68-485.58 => 10.7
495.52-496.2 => 12.4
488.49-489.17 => 10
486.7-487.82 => 12.5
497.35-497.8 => 12.8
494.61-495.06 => 9.44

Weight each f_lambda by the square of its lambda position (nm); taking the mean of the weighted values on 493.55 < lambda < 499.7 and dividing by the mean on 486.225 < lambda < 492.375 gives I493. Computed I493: 1.0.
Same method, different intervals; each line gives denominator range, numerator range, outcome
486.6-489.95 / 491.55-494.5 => 0.71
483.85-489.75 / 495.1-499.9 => 1.07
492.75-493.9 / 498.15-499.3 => 1.59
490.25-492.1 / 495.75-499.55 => 1.23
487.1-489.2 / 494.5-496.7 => 1.05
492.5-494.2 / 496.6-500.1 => 1.59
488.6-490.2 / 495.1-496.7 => 1.01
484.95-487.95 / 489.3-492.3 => 0.87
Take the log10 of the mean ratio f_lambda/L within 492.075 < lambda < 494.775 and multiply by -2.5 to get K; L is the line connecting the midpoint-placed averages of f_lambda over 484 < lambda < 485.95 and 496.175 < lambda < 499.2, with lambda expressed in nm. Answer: 0.37 mag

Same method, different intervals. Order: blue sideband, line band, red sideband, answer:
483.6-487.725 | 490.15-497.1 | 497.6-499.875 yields 0.23 mag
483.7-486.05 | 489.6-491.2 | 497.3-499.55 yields -0.03 mag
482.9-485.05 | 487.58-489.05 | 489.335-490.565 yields 0.18 mag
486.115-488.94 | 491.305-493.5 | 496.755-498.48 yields 0.40 mag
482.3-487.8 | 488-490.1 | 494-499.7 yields 0.03 mag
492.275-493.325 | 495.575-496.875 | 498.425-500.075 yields -0.14 mag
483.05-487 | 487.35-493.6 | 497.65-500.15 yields 0.17 mag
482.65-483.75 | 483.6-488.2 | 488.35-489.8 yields -0.06 mag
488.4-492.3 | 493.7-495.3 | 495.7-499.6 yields 0.27 mag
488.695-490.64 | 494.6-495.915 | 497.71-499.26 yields 0.08 mag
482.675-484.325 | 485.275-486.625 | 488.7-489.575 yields -0.16 mag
